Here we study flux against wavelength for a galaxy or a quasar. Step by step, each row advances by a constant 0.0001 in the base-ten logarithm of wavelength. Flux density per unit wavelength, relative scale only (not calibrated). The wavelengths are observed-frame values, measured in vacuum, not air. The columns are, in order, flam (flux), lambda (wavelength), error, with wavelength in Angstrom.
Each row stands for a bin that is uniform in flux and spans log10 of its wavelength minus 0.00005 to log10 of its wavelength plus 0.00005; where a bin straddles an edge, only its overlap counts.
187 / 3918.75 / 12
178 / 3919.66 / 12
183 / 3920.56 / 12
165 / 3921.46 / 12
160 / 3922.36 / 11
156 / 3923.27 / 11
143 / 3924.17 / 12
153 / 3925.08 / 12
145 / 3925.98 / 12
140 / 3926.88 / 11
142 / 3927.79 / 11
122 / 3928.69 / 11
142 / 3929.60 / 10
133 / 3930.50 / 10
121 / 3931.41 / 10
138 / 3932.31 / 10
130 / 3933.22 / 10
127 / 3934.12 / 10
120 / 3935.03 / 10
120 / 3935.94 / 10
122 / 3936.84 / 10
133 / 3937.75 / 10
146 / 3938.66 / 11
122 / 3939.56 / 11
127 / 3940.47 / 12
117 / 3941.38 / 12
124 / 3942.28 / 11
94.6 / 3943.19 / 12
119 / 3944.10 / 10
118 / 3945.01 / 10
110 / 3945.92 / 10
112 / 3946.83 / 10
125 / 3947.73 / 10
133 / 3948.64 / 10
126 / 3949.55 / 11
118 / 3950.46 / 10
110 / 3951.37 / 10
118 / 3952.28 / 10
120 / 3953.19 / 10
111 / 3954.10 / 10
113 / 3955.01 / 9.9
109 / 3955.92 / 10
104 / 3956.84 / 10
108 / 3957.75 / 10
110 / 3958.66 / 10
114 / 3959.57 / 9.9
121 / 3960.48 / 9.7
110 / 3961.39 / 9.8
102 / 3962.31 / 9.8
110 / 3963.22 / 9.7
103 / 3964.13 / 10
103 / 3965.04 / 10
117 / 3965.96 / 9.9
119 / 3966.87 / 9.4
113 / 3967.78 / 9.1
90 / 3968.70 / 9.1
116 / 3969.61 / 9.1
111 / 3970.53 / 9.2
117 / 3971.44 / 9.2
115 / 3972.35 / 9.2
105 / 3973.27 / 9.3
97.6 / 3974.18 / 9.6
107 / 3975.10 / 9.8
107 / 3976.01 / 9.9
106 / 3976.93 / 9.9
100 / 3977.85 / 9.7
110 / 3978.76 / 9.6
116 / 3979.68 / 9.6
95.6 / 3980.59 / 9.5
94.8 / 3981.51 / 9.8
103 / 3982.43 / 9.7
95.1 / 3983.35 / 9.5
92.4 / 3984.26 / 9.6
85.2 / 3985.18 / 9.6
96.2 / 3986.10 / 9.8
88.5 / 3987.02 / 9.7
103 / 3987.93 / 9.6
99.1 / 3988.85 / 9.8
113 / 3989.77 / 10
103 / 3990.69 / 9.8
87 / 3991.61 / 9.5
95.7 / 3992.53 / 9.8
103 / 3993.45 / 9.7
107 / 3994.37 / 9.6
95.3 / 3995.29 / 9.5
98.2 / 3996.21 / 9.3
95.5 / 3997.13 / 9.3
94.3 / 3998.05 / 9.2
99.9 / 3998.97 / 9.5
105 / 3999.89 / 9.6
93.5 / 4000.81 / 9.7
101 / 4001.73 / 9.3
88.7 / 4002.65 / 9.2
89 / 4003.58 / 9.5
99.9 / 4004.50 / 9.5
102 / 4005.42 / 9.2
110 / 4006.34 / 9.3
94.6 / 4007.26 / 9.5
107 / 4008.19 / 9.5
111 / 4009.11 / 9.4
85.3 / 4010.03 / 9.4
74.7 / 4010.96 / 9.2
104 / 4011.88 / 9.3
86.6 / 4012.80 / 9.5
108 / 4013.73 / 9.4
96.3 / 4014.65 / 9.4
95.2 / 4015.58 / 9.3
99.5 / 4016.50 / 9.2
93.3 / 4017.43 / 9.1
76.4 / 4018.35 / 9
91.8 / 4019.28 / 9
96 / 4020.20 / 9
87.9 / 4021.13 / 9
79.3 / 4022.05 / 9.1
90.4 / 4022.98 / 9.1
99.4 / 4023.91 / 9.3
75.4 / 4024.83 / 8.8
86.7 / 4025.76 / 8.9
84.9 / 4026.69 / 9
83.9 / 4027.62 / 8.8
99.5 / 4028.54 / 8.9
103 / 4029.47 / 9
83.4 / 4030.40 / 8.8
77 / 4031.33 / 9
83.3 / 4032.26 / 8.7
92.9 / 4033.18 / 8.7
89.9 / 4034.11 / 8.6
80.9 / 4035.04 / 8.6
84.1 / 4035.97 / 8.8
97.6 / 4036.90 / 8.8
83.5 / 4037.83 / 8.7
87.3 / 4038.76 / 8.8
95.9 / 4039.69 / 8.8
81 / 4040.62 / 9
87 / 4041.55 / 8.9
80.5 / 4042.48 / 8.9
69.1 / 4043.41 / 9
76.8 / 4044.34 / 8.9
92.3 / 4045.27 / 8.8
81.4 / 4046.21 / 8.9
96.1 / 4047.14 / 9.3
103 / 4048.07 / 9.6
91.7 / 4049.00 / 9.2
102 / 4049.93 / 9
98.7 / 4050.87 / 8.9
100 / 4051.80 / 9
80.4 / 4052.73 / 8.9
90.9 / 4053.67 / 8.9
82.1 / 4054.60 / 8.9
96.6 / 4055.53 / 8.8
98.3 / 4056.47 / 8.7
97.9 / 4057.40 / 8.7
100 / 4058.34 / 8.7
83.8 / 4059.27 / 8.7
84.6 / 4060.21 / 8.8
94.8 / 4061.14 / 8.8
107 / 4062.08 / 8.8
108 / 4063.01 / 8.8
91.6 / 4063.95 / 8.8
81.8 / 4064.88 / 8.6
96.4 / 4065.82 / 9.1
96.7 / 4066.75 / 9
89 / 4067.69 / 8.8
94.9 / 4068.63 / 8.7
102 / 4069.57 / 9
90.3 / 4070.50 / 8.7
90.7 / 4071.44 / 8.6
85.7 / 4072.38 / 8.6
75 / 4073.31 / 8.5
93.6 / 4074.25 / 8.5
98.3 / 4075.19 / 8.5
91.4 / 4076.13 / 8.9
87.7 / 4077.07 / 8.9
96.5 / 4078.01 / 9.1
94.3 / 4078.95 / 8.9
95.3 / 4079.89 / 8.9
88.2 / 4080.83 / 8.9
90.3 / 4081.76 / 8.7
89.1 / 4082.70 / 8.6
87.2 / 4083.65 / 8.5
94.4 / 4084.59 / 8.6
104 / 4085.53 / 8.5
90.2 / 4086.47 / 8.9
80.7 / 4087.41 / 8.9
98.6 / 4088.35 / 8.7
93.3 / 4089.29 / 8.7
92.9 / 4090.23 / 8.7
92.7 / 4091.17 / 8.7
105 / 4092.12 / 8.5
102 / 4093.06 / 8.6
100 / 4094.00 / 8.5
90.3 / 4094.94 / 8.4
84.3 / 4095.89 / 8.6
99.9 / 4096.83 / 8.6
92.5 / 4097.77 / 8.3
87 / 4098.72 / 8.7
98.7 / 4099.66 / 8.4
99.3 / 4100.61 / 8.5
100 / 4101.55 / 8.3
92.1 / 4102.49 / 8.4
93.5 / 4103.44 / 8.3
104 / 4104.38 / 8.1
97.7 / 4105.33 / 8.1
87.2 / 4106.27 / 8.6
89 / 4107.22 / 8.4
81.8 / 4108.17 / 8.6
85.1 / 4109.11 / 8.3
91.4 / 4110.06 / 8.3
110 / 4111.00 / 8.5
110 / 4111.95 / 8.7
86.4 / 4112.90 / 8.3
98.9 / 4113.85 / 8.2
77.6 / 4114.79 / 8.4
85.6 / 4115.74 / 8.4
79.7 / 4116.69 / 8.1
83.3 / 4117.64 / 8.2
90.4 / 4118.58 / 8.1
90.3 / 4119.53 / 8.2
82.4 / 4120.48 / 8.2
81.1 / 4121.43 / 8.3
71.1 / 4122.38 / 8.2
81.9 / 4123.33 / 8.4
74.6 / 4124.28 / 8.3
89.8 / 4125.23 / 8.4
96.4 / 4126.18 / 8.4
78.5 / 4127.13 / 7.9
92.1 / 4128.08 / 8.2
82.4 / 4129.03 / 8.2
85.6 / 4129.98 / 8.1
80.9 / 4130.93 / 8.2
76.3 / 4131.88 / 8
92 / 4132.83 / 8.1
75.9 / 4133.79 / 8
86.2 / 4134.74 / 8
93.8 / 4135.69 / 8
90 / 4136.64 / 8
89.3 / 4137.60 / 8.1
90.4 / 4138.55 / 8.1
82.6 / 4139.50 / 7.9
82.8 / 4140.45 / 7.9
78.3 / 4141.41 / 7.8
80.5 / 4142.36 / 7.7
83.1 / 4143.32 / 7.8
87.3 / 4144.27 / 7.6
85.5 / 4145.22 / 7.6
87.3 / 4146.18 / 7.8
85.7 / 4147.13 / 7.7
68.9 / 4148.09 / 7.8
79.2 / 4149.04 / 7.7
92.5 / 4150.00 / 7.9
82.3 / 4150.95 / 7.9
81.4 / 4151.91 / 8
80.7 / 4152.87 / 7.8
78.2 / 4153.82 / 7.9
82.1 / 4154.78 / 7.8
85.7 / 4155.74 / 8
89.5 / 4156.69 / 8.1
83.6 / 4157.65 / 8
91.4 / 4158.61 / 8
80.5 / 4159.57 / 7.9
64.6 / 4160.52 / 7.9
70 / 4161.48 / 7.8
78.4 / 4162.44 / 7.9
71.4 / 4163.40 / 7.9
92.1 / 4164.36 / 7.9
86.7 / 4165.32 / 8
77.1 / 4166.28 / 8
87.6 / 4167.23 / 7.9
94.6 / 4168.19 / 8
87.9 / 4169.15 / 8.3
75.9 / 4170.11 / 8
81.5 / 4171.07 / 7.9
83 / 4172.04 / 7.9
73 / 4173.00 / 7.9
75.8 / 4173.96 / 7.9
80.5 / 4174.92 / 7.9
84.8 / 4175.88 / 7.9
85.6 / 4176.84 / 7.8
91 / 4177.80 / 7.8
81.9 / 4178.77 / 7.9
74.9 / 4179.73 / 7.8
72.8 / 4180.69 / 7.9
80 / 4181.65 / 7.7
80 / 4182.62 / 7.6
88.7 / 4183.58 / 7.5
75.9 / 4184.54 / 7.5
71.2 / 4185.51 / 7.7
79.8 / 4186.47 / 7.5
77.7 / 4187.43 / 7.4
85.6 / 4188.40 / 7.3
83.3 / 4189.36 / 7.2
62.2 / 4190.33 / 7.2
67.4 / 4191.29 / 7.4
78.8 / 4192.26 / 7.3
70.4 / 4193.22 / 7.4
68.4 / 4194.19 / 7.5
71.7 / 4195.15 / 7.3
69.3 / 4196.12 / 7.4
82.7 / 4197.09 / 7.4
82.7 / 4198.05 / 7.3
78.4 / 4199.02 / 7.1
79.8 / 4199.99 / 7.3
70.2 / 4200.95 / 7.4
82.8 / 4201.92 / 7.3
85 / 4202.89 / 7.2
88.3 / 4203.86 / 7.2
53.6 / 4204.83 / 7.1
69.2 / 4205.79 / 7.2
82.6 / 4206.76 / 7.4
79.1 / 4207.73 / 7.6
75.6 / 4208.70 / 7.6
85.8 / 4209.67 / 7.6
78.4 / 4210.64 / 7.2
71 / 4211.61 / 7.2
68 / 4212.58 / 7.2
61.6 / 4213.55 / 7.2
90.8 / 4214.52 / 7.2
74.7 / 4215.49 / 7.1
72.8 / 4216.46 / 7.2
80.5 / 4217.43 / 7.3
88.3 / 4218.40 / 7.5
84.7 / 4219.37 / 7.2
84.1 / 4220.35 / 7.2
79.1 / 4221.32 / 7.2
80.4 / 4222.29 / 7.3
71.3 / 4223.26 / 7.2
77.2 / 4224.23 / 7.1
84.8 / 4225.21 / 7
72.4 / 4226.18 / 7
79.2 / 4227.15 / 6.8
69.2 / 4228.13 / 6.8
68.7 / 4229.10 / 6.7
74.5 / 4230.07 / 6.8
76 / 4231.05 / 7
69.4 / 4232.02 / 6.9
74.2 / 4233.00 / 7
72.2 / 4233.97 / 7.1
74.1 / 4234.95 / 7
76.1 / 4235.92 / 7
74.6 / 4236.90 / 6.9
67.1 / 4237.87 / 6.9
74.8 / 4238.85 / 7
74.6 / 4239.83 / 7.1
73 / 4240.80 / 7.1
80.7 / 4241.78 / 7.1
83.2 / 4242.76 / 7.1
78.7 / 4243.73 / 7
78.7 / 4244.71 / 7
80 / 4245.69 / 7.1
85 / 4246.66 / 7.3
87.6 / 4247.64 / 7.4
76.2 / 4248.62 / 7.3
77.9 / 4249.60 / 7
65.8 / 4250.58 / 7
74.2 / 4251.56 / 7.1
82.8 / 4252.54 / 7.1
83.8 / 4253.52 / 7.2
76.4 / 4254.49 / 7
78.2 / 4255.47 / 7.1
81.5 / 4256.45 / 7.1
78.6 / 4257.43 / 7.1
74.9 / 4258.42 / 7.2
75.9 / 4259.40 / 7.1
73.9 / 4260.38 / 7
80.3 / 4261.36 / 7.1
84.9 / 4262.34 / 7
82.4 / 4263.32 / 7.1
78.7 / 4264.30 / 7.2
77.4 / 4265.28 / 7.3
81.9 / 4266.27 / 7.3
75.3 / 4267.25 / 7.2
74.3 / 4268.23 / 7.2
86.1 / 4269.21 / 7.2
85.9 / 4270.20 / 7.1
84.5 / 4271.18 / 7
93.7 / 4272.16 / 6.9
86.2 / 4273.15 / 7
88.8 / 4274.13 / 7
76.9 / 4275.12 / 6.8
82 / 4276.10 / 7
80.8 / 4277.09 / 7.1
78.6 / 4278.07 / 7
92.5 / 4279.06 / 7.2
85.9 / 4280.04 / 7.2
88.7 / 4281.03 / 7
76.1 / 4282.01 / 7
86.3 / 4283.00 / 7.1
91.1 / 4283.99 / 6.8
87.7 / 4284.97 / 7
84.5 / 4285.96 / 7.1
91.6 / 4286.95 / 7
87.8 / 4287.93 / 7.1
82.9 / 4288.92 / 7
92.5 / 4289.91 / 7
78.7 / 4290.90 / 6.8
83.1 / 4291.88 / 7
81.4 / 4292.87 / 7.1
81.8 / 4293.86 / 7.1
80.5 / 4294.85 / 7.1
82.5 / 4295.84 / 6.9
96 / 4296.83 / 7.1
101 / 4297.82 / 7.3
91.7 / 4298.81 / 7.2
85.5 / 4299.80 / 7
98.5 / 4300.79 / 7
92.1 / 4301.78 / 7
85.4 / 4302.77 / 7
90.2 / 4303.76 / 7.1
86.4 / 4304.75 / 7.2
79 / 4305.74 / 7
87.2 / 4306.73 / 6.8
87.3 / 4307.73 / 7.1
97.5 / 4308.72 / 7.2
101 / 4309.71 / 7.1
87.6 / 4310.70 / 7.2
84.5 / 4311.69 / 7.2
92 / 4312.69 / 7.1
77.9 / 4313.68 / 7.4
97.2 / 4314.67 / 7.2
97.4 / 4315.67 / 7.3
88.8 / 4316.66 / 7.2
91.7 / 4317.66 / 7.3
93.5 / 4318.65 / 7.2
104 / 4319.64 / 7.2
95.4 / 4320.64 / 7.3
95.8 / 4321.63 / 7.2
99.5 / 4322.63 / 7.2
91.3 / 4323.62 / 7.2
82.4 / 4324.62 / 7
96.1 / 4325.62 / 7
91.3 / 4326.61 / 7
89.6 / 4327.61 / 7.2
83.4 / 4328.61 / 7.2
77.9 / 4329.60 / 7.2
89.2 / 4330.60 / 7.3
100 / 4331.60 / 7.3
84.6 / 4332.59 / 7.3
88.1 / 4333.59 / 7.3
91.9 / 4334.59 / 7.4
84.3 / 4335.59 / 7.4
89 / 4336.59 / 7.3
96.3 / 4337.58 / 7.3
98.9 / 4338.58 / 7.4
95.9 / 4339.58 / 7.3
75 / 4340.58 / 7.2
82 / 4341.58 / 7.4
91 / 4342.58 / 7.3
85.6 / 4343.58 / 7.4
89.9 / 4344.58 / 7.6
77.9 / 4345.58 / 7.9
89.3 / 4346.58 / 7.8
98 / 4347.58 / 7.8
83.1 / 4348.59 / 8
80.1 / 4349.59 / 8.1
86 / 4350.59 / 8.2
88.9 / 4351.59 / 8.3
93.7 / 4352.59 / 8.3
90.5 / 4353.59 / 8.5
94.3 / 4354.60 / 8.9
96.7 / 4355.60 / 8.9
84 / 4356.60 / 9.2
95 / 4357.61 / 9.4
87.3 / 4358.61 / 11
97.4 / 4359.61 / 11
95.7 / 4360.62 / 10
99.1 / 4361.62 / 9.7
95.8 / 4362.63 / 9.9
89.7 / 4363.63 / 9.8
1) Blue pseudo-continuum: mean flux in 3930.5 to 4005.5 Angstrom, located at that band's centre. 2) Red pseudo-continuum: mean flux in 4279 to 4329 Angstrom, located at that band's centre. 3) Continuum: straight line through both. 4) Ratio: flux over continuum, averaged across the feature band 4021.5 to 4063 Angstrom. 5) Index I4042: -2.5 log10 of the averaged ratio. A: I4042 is 0.17 mag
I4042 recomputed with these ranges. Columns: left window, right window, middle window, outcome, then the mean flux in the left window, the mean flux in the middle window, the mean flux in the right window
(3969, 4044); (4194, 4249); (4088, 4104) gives -0.09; 95.3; 95.5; 76.8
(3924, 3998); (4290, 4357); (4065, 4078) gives 0.16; 113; 91.5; 89.4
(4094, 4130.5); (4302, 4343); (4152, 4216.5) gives 0.14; 89.6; 78.6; 90.2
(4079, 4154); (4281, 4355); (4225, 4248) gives 0.17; 88.6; 76.1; 89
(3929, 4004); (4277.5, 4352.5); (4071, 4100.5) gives 0.11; 110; 92.6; 88.8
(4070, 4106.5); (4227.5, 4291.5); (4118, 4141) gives 0.06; 93.3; 84.8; 80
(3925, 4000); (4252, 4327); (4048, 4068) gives 0.12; 112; 94.2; 86.4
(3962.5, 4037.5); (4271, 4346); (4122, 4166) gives 0.13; 97.4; 83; 88.5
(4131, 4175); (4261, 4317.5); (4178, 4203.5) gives 0.09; 82.7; 77.2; 86.3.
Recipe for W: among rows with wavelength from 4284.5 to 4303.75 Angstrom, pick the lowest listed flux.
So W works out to 78.7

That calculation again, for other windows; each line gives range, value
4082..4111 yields 80.7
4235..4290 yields 65.8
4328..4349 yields 75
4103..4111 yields 81.8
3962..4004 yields 85.2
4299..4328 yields 77.9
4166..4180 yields 73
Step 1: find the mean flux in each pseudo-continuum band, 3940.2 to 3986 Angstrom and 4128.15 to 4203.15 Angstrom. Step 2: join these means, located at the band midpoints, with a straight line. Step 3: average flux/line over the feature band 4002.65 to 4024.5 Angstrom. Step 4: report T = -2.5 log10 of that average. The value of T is 0.09 mag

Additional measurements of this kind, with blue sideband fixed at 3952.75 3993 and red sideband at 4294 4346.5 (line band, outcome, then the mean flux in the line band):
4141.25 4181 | 0.18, 81.9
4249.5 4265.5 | 0.19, 78.1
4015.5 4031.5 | 0.16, 89.1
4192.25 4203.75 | 0.23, 77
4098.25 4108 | 0.06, 94.4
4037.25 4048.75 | 0.18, 86.4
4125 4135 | 0.16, 85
